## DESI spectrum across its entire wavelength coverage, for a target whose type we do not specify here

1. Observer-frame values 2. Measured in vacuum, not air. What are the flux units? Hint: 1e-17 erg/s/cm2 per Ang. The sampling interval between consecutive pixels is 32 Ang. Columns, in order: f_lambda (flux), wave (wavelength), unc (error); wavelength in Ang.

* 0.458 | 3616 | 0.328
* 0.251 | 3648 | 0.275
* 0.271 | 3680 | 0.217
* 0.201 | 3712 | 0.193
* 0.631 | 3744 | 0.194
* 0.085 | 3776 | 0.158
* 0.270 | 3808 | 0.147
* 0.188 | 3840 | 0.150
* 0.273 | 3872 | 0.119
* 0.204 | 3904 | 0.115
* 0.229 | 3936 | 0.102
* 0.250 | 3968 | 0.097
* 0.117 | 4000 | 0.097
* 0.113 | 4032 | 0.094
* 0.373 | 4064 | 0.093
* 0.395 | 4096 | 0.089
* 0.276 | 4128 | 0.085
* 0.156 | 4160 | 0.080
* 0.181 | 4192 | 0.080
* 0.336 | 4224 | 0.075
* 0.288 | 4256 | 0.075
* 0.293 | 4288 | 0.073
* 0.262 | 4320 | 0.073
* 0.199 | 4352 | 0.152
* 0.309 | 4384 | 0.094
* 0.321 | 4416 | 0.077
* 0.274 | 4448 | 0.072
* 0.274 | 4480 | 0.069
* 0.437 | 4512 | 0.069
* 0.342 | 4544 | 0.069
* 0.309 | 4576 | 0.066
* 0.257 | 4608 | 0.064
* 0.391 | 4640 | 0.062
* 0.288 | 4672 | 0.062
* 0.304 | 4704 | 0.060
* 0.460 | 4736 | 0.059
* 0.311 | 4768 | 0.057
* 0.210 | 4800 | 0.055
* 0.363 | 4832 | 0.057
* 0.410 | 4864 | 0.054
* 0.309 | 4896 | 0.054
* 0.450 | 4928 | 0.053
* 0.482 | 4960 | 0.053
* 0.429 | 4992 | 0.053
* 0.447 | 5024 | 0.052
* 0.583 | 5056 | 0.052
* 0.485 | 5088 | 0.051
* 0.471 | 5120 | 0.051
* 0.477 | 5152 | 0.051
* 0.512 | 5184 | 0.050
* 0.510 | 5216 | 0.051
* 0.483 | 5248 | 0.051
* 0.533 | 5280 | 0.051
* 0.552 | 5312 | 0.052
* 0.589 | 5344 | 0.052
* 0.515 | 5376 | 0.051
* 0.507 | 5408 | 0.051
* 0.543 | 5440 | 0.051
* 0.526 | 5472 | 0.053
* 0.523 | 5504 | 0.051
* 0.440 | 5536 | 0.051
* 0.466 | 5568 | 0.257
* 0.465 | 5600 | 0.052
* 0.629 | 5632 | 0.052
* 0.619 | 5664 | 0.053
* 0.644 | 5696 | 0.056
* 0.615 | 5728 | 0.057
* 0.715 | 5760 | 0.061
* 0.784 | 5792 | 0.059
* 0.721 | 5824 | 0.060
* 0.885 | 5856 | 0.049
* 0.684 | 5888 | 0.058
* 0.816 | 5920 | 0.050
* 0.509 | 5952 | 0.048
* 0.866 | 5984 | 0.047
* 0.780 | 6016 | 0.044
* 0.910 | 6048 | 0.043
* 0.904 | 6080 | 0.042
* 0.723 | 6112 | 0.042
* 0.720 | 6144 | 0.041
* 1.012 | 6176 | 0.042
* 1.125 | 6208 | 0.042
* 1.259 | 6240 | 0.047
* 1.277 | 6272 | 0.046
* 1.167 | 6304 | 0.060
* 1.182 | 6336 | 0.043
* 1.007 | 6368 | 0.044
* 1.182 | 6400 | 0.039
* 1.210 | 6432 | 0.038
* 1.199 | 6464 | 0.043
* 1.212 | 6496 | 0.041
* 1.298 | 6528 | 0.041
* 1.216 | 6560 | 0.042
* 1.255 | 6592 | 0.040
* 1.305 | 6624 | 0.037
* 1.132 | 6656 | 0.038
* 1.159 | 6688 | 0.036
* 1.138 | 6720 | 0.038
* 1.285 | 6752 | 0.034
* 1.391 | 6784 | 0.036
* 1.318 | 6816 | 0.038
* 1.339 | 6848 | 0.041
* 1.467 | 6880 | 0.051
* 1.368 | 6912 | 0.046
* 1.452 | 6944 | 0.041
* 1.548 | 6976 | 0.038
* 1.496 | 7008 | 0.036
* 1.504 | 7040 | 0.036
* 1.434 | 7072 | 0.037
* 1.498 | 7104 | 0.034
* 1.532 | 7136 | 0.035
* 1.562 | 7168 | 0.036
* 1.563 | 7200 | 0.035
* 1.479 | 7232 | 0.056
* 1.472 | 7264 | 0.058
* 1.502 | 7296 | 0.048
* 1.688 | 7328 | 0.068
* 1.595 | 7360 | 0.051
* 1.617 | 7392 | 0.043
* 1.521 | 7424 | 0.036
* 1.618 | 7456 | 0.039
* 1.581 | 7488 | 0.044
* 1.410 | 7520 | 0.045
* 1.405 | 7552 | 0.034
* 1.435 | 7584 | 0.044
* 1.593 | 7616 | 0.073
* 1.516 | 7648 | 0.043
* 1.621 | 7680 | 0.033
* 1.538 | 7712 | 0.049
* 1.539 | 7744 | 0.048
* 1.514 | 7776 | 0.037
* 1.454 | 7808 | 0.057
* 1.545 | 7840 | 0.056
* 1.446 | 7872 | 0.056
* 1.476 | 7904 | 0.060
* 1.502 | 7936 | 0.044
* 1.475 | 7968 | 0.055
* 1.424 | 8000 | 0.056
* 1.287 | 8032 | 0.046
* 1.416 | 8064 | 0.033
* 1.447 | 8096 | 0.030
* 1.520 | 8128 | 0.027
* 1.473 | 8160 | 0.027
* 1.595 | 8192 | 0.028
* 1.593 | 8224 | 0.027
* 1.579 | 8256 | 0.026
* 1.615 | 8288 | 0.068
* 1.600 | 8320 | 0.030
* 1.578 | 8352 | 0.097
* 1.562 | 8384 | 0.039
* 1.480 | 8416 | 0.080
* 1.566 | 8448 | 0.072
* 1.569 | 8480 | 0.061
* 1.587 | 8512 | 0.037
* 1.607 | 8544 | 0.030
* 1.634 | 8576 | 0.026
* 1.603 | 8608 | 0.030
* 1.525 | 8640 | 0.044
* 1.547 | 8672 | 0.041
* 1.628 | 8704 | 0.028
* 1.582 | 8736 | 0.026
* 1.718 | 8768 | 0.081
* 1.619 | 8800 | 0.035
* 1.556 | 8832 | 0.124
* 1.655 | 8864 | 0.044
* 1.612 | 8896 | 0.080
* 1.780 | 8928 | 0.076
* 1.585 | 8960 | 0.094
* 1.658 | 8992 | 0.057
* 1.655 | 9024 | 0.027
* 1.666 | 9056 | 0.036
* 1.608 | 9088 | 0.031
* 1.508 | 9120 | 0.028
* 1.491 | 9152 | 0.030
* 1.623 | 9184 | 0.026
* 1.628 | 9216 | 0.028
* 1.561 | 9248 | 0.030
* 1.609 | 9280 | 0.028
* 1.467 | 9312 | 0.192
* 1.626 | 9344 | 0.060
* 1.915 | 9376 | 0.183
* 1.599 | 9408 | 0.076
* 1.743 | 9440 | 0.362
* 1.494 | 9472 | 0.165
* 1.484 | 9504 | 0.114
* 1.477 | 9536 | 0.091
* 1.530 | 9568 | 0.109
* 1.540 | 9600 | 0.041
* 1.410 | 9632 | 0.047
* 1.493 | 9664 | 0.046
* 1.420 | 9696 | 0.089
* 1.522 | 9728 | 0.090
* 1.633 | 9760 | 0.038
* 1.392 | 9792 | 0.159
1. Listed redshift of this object 0.55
